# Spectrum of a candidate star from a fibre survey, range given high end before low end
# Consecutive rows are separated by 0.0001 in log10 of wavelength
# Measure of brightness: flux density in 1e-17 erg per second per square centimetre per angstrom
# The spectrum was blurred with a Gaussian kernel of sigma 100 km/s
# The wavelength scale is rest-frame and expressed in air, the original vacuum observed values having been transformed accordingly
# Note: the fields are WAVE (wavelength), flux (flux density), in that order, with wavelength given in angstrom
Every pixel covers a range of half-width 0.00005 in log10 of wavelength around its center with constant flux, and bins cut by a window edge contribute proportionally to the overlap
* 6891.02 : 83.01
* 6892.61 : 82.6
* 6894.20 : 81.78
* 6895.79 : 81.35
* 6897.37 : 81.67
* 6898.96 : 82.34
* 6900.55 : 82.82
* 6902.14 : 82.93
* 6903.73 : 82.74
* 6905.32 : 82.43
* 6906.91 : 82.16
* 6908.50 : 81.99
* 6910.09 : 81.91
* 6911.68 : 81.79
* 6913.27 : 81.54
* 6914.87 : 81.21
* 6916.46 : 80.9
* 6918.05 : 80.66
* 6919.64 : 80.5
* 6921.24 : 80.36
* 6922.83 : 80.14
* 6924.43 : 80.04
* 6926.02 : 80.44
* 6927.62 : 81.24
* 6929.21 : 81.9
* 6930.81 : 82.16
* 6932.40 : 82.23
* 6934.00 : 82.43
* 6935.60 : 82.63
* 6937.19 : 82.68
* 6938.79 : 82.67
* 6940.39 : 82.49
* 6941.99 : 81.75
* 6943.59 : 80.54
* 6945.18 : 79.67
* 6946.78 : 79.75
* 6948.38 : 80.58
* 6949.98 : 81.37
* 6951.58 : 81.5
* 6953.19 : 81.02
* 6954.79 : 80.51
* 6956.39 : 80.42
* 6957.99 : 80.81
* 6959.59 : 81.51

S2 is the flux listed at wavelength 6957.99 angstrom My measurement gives 80.81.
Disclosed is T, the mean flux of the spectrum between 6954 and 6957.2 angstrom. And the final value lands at 80.6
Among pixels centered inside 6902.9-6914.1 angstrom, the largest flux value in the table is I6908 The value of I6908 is 82.74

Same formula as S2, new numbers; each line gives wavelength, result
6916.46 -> 80.9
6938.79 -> 82.67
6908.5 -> 81.99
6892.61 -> 82.6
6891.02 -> 83.01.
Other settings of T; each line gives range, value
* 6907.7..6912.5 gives 82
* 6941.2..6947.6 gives 80.5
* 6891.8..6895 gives 82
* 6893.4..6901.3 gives 82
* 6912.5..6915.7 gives 81.2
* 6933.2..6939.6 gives 82.6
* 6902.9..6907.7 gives 82.4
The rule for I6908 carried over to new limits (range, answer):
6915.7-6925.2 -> 80.9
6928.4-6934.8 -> 82.43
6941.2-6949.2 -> 81.75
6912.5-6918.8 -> 81.54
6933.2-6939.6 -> 82.68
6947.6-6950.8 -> 81.37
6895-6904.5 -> 82.93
